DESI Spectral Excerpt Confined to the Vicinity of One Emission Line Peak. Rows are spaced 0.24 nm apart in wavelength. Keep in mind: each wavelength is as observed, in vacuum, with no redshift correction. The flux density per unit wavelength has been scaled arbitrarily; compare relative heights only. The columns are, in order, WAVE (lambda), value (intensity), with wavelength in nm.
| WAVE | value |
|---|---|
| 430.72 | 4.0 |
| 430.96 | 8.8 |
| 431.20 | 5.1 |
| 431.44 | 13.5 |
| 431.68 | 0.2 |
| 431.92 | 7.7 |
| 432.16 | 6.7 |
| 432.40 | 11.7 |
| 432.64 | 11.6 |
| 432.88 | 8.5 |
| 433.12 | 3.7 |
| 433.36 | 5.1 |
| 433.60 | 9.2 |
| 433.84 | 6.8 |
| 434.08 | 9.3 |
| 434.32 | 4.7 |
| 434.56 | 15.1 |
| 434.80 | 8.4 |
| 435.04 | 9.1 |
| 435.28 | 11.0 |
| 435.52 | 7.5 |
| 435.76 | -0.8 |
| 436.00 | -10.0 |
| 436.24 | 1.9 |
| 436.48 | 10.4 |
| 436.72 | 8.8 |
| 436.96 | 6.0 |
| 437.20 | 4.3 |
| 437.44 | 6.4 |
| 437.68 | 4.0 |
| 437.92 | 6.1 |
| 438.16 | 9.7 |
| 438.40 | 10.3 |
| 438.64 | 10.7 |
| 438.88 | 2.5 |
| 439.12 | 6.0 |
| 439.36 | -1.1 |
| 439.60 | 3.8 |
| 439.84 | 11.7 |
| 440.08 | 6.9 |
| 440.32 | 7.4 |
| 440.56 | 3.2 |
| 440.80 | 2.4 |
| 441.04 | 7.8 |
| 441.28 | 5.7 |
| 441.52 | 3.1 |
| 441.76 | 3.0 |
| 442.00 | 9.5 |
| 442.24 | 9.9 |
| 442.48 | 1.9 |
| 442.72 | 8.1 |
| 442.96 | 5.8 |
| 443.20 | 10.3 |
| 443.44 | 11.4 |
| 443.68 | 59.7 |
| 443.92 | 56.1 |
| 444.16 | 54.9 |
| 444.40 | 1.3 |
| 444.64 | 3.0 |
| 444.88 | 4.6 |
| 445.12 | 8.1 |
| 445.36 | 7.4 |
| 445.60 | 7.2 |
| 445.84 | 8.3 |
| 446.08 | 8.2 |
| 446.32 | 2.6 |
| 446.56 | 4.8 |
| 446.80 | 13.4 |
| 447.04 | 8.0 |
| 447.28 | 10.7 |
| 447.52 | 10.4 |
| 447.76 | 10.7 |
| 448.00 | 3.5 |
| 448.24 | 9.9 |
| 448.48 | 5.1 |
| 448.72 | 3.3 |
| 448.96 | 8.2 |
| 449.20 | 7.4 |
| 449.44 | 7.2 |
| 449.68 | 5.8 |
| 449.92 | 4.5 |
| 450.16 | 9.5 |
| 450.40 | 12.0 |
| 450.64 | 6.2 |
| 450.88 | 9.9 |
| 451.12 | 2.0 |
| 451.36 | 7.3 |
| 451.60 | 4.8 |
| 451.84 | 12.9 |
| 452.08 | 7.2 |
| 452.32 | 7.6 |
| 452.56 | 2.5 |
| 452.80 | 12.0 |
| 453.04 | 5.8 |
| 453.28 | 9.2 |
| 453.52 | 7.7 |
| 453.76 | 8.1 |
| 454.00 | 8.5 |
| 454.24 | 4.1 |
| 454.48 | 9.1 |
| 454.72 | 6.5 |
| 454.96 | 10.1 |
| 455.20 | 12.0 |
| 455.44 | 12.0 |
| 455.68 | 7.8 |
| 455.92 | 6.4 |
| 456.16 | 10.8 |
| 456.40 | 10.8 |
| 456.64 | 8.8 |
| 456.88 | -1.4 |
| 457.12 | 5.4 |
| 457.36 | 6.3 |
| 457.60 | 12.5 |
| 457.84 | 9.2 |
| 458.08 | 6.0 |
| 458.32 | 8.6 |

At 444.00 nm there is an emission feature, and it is [O II] 3727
